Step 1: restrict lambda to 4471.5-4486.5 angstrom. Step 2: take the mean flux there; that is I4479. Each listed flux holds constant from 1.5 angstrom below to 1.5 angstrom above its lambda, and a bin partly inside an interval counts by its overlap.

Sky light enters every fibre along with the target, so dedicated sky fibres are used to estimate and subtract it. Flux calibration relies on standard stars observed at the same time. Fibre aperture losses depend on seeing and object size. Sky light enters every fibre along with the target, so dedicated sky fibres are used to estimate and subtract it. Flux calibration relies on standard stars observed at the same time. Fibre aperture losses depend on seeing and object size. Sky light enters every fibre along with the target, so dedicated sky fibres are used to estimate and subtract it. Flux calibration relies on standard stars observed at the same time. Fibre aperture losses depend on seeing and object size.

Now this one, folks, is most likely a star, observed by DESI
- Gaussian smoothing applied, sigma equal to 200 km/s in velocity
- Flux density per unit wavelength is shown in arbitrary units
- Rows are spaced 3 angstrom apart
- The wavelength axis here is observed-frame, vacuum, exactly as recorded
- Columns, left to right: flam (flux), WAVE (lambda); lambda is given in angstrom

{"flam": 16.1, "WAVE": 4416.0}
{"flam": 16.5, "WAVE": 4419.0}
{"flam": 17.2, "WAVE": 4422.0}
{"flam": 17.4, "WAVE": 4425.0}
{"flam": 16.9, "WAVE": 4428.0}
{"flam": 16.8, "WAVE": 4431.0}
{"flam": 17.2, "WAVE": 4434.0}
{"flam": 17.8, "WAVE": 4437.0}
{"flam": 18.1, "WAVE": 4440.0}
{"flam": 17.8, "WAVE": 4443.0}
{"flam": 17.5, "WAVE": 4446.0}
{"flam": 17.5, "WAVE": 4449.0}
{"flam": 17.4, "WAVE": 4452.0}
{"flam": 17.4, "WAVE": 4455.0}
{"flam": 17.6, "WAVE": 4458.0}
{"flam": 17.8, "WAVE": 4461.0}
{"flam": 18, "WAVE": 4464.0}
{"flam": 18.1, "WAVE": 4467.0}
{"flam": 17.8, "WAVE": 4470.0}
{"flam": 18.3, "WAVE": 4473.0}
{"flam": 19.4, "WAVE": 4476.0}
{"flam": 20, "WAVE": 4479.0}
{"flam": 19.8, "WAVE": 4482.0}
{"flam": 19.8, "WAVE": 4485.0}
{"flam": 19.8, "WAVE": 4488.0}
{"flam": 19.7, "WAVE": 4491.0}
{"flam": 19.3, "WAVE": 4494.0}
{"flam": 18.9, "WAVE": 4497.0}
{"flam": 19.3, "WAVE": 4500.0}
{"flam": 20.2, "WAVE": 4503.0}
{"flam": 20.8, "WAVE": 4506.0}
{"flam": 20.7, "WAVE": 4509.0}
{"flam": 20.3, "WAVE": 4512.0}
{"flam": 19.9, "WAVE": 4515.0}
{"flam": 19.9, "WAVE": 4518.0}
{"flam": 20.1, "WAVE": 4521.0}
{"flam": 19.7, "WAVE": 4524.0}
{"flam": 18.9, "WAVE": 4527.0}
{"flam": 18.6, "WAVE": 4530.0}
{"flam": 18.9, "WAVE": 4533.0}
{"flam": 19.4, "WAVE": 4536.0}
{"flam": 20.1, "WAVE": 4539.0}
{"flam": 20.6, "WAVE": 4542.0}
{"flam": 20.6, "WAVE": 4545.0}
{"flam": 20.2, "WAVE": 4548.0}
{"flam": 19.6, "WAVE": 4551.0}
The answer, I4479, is 19.5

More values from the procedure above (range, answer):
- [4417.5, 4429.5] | 17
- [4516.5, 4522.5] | 20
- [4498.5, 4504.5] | 19.8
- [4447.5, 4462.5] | 17.5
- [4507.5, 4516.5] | 20.3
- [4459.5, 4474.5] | 18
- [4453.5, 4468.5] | 17.8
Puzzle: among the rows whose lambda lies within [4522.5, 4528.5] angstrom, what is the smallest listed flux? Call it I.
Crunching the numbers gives 18.9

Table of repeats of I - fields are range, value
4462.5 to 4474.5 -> 17.8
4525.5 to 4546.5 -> 18.6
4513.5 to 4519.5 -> 19.9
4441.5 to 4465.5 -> 17.4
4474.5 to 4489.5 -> 19.4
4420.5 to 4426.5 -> 17.2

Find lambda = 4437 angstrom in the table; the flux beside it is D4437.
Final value 17.8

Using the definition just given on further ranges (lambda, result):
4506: 20.8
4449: 17.5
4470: 17.8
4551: 19.6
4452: 17.4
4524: 19.7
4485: 19.8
